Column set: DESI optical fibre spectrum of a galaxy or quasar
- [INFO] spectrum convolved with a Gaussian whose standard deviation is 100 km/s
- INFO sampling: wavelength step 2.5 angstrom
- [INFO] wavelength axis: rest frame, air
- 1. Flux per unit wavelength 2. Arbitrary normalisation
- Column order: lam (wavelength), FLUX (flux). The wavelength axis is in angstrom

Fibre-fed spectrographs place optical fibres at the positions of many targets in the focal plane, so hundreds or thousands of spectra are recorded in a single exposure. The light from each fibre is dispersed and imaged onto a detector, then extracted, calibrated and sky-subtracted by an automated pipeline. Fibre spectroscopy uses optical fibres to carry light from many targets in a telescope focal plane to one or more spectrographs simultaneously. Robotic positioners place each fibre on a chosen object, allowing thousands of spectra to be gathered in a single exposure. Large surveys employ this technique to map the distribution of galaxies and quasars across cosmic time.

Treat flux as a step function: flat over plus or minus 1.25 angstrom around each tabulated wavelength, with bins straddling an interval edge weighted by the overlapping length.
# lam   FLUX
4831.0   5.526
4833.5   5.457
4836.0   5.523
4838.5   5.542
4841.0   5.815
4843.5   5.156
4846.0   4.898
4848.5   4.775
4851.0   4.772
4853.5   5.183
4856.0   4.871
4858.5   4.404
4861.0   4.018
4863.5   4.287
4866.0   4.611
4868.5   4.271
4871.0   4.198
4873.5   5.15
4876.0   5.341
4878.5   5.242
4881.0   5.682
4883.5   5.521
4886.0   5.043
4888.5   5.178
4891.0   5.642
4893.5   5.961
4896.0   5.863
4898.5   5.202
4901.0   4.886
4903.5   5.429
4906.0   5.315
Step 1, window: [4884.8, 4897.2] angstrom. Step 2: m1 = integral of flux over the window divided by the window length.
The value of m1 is 5.54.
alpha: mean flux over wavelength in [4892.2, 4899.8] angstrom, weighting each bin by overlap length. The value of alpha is 5.67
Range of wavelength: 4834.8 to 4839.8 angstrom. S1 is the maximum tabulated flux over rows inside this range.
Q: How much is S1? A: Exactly 5.542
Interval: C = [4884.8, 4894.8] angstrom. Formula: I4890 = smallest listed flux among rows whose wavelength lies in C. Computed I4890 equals 5.043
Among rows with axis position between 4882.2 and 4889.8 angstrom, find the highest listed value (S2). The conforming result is 5.521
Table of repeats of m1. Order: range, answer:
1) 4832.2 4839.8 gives 5.51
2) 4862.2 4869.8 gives 4.39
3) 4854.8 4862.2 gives 4.43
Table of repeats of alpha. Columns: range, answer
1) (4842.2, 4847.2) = 5.04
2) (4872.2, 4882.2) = 5.35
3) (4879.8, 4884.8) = 5.6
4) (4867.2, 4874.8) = 4.55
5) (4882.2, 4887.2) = 5.29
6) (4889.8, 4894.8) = 5.8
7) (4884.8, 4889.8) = 5.12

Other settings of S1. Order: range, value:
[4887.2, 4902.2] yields 5.961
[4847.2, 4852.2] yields 4.775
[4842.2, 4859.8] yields 5.183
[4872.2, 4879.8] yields 5.341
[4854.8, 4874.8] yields 5.15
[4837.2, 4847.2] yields 5.815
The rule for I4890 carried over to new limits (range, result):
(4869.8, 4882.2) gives 4.198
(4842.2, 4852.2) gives 4.772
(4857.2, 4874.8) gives 4.018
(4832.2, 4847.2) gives 4.898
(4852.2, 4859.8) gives 4.404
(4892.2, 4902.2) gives 4.886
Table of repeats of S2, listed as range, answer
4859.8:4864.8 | 4.287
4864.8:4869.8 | 4.611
